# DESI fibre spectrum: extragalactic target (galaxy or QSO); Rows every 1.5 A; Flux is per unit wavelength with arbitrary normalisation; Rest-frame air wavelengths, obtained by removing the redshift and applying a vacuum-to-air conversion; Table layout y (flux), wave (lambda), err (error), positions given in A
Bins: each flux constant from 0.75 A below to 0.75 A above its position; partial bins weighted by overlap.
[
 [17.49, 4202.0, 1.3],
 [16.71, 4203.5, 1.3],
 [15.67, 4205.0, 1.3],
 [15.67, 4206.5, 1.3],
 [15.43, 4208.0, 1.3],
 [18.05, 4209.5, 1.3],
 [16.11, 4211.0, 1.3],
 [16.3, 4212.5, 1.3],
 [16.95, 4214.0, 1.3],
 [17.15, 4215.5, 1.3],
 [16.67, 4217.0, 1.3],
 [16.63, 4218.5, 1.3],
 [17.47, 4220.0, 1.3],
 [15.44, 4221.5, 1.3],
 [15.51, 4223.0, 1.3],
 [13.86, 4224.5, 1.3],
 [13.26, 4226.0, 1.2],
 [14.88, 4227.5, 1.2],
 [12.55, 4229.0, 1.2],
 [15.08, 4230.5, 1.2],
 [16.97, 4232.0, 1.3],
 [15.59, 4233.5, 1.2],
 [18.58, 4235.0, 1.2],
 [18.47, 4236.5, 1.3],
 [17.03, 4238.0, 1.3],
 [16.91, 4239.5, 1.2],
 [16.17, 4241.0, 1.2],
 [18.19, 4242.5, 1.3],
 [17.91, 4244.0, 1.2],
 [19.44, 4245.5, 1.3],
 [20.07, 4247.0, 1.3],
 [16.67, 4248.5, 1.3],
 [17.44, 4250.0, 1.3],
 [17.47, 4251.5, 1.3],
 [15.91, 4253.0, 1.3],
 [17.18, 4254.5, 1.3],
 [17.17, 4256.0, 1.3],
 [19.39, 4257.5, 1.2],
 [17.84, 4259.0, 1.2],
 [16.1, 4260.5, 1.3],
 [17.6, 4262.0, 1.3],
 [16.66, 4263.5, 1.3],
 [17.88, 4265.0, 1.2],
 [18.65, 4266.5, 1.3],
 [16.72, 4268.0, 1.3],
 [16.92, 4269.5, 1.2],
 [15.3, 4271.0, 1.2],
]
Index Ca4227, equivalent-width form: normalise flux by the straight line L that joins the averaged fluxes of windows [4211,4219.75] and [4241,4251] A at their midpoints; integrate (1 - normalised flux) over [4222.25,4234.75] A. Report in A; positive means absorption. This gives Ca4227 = 1.8 A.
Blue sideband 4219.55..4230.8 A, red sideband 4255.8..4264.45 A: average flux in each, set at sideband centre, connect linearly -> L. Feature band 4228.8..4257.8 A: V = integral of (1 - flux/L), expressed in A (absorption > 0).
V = -2.0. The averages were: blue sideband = 14.7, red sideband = 17.5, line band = 17.3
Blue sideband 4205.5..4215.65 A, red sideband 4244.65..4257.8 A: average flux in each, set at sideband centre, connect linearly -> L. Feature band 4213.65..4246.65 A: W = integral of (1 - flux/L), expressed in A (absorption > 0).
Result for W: 1.32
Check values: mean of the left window 16.5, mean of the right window 17.8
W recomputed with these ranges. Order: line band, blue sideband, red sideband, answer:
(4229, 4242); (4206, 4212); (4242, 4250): 0.9 A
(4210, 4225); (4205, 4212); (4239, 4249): 0.4 A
